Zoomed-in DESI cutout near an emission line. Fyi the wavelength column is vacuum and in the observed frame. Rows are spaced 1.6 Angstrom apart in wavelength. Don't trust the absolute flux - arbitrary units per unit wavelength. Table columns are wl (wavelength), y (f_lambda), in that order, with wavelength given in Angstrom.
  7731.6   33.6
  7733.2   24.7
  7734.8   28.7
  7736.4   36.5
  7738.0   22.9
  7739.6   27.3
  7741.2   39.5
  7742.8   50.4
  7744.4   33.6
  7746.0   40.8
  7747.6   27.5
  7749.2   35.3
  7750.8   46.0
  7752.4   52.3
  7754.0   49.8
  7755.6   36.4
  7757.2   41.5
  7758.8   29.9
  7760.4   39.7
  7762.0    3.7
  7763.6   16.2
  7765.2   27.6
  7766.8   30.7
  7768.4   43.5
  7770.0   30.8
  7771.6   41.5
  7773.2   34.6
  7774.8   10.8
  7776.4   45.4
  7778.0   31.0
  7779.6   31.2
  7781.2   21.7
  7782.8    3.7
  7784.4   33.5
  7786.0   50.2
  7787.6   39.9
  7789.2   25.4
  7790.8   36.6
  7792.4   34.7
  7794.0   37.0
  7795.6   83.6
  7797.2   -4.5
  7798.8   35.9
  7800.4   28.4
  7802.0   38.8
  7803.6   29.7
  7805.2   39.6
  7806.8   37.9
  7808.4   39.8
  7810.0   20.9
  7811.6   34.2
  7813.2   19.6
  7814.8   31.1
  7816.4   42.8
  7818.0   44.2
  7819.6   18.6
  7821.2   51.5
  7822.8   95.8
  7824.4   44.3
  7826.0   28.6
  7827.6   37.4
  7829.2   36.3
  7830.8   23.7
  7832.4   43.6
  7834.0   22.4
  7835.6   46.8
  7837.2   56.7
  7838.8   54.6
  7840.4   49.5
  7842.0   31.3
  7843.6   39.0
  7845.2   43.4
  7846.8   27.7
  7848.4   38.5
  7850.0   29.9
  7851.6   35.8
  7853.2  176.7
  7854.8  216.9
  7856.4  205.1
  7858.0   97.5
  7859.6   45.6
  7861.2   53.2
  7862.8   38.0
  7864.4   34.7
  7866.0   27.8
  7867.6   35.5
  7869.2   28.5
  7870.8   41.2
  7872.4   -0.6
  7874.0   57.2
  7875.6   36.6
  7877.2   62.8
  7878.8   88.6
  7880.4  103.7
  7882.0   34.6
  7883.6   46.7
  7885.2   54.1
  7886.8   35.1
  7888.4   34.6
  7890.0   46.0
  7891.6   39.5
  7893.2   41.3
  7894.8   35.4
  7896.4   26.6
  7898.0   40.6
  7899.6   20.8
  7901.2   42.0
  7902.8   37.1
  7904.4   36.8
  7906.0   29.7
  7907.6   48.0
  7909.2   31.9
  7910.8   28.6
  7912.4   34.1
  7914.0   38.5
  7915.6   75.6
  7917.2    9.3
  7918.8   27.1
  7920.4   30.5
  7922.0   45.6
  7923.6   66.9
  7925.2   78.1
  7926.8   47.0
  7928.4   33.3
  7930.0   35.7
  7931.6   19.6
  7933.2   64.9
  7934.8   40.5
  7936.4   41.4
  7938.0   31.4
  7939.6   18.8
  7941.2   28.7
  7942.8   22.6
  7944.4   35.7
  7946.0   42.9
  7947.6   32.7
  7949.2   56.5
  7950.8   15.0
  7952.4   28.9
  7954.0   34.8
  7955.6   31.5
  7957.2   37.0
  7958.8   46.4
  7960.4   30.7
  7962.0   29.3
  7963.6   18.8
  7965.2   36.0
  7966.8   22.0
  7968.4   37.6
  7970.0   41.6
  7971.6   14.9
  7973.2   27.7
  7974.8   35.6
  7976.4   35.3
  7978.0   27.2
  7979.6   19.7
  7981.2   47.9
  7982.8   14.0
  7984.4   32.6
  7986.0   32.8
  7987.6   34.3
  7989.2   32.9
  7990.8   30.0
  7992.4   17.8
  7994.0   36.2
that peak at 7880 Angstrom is [N II]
